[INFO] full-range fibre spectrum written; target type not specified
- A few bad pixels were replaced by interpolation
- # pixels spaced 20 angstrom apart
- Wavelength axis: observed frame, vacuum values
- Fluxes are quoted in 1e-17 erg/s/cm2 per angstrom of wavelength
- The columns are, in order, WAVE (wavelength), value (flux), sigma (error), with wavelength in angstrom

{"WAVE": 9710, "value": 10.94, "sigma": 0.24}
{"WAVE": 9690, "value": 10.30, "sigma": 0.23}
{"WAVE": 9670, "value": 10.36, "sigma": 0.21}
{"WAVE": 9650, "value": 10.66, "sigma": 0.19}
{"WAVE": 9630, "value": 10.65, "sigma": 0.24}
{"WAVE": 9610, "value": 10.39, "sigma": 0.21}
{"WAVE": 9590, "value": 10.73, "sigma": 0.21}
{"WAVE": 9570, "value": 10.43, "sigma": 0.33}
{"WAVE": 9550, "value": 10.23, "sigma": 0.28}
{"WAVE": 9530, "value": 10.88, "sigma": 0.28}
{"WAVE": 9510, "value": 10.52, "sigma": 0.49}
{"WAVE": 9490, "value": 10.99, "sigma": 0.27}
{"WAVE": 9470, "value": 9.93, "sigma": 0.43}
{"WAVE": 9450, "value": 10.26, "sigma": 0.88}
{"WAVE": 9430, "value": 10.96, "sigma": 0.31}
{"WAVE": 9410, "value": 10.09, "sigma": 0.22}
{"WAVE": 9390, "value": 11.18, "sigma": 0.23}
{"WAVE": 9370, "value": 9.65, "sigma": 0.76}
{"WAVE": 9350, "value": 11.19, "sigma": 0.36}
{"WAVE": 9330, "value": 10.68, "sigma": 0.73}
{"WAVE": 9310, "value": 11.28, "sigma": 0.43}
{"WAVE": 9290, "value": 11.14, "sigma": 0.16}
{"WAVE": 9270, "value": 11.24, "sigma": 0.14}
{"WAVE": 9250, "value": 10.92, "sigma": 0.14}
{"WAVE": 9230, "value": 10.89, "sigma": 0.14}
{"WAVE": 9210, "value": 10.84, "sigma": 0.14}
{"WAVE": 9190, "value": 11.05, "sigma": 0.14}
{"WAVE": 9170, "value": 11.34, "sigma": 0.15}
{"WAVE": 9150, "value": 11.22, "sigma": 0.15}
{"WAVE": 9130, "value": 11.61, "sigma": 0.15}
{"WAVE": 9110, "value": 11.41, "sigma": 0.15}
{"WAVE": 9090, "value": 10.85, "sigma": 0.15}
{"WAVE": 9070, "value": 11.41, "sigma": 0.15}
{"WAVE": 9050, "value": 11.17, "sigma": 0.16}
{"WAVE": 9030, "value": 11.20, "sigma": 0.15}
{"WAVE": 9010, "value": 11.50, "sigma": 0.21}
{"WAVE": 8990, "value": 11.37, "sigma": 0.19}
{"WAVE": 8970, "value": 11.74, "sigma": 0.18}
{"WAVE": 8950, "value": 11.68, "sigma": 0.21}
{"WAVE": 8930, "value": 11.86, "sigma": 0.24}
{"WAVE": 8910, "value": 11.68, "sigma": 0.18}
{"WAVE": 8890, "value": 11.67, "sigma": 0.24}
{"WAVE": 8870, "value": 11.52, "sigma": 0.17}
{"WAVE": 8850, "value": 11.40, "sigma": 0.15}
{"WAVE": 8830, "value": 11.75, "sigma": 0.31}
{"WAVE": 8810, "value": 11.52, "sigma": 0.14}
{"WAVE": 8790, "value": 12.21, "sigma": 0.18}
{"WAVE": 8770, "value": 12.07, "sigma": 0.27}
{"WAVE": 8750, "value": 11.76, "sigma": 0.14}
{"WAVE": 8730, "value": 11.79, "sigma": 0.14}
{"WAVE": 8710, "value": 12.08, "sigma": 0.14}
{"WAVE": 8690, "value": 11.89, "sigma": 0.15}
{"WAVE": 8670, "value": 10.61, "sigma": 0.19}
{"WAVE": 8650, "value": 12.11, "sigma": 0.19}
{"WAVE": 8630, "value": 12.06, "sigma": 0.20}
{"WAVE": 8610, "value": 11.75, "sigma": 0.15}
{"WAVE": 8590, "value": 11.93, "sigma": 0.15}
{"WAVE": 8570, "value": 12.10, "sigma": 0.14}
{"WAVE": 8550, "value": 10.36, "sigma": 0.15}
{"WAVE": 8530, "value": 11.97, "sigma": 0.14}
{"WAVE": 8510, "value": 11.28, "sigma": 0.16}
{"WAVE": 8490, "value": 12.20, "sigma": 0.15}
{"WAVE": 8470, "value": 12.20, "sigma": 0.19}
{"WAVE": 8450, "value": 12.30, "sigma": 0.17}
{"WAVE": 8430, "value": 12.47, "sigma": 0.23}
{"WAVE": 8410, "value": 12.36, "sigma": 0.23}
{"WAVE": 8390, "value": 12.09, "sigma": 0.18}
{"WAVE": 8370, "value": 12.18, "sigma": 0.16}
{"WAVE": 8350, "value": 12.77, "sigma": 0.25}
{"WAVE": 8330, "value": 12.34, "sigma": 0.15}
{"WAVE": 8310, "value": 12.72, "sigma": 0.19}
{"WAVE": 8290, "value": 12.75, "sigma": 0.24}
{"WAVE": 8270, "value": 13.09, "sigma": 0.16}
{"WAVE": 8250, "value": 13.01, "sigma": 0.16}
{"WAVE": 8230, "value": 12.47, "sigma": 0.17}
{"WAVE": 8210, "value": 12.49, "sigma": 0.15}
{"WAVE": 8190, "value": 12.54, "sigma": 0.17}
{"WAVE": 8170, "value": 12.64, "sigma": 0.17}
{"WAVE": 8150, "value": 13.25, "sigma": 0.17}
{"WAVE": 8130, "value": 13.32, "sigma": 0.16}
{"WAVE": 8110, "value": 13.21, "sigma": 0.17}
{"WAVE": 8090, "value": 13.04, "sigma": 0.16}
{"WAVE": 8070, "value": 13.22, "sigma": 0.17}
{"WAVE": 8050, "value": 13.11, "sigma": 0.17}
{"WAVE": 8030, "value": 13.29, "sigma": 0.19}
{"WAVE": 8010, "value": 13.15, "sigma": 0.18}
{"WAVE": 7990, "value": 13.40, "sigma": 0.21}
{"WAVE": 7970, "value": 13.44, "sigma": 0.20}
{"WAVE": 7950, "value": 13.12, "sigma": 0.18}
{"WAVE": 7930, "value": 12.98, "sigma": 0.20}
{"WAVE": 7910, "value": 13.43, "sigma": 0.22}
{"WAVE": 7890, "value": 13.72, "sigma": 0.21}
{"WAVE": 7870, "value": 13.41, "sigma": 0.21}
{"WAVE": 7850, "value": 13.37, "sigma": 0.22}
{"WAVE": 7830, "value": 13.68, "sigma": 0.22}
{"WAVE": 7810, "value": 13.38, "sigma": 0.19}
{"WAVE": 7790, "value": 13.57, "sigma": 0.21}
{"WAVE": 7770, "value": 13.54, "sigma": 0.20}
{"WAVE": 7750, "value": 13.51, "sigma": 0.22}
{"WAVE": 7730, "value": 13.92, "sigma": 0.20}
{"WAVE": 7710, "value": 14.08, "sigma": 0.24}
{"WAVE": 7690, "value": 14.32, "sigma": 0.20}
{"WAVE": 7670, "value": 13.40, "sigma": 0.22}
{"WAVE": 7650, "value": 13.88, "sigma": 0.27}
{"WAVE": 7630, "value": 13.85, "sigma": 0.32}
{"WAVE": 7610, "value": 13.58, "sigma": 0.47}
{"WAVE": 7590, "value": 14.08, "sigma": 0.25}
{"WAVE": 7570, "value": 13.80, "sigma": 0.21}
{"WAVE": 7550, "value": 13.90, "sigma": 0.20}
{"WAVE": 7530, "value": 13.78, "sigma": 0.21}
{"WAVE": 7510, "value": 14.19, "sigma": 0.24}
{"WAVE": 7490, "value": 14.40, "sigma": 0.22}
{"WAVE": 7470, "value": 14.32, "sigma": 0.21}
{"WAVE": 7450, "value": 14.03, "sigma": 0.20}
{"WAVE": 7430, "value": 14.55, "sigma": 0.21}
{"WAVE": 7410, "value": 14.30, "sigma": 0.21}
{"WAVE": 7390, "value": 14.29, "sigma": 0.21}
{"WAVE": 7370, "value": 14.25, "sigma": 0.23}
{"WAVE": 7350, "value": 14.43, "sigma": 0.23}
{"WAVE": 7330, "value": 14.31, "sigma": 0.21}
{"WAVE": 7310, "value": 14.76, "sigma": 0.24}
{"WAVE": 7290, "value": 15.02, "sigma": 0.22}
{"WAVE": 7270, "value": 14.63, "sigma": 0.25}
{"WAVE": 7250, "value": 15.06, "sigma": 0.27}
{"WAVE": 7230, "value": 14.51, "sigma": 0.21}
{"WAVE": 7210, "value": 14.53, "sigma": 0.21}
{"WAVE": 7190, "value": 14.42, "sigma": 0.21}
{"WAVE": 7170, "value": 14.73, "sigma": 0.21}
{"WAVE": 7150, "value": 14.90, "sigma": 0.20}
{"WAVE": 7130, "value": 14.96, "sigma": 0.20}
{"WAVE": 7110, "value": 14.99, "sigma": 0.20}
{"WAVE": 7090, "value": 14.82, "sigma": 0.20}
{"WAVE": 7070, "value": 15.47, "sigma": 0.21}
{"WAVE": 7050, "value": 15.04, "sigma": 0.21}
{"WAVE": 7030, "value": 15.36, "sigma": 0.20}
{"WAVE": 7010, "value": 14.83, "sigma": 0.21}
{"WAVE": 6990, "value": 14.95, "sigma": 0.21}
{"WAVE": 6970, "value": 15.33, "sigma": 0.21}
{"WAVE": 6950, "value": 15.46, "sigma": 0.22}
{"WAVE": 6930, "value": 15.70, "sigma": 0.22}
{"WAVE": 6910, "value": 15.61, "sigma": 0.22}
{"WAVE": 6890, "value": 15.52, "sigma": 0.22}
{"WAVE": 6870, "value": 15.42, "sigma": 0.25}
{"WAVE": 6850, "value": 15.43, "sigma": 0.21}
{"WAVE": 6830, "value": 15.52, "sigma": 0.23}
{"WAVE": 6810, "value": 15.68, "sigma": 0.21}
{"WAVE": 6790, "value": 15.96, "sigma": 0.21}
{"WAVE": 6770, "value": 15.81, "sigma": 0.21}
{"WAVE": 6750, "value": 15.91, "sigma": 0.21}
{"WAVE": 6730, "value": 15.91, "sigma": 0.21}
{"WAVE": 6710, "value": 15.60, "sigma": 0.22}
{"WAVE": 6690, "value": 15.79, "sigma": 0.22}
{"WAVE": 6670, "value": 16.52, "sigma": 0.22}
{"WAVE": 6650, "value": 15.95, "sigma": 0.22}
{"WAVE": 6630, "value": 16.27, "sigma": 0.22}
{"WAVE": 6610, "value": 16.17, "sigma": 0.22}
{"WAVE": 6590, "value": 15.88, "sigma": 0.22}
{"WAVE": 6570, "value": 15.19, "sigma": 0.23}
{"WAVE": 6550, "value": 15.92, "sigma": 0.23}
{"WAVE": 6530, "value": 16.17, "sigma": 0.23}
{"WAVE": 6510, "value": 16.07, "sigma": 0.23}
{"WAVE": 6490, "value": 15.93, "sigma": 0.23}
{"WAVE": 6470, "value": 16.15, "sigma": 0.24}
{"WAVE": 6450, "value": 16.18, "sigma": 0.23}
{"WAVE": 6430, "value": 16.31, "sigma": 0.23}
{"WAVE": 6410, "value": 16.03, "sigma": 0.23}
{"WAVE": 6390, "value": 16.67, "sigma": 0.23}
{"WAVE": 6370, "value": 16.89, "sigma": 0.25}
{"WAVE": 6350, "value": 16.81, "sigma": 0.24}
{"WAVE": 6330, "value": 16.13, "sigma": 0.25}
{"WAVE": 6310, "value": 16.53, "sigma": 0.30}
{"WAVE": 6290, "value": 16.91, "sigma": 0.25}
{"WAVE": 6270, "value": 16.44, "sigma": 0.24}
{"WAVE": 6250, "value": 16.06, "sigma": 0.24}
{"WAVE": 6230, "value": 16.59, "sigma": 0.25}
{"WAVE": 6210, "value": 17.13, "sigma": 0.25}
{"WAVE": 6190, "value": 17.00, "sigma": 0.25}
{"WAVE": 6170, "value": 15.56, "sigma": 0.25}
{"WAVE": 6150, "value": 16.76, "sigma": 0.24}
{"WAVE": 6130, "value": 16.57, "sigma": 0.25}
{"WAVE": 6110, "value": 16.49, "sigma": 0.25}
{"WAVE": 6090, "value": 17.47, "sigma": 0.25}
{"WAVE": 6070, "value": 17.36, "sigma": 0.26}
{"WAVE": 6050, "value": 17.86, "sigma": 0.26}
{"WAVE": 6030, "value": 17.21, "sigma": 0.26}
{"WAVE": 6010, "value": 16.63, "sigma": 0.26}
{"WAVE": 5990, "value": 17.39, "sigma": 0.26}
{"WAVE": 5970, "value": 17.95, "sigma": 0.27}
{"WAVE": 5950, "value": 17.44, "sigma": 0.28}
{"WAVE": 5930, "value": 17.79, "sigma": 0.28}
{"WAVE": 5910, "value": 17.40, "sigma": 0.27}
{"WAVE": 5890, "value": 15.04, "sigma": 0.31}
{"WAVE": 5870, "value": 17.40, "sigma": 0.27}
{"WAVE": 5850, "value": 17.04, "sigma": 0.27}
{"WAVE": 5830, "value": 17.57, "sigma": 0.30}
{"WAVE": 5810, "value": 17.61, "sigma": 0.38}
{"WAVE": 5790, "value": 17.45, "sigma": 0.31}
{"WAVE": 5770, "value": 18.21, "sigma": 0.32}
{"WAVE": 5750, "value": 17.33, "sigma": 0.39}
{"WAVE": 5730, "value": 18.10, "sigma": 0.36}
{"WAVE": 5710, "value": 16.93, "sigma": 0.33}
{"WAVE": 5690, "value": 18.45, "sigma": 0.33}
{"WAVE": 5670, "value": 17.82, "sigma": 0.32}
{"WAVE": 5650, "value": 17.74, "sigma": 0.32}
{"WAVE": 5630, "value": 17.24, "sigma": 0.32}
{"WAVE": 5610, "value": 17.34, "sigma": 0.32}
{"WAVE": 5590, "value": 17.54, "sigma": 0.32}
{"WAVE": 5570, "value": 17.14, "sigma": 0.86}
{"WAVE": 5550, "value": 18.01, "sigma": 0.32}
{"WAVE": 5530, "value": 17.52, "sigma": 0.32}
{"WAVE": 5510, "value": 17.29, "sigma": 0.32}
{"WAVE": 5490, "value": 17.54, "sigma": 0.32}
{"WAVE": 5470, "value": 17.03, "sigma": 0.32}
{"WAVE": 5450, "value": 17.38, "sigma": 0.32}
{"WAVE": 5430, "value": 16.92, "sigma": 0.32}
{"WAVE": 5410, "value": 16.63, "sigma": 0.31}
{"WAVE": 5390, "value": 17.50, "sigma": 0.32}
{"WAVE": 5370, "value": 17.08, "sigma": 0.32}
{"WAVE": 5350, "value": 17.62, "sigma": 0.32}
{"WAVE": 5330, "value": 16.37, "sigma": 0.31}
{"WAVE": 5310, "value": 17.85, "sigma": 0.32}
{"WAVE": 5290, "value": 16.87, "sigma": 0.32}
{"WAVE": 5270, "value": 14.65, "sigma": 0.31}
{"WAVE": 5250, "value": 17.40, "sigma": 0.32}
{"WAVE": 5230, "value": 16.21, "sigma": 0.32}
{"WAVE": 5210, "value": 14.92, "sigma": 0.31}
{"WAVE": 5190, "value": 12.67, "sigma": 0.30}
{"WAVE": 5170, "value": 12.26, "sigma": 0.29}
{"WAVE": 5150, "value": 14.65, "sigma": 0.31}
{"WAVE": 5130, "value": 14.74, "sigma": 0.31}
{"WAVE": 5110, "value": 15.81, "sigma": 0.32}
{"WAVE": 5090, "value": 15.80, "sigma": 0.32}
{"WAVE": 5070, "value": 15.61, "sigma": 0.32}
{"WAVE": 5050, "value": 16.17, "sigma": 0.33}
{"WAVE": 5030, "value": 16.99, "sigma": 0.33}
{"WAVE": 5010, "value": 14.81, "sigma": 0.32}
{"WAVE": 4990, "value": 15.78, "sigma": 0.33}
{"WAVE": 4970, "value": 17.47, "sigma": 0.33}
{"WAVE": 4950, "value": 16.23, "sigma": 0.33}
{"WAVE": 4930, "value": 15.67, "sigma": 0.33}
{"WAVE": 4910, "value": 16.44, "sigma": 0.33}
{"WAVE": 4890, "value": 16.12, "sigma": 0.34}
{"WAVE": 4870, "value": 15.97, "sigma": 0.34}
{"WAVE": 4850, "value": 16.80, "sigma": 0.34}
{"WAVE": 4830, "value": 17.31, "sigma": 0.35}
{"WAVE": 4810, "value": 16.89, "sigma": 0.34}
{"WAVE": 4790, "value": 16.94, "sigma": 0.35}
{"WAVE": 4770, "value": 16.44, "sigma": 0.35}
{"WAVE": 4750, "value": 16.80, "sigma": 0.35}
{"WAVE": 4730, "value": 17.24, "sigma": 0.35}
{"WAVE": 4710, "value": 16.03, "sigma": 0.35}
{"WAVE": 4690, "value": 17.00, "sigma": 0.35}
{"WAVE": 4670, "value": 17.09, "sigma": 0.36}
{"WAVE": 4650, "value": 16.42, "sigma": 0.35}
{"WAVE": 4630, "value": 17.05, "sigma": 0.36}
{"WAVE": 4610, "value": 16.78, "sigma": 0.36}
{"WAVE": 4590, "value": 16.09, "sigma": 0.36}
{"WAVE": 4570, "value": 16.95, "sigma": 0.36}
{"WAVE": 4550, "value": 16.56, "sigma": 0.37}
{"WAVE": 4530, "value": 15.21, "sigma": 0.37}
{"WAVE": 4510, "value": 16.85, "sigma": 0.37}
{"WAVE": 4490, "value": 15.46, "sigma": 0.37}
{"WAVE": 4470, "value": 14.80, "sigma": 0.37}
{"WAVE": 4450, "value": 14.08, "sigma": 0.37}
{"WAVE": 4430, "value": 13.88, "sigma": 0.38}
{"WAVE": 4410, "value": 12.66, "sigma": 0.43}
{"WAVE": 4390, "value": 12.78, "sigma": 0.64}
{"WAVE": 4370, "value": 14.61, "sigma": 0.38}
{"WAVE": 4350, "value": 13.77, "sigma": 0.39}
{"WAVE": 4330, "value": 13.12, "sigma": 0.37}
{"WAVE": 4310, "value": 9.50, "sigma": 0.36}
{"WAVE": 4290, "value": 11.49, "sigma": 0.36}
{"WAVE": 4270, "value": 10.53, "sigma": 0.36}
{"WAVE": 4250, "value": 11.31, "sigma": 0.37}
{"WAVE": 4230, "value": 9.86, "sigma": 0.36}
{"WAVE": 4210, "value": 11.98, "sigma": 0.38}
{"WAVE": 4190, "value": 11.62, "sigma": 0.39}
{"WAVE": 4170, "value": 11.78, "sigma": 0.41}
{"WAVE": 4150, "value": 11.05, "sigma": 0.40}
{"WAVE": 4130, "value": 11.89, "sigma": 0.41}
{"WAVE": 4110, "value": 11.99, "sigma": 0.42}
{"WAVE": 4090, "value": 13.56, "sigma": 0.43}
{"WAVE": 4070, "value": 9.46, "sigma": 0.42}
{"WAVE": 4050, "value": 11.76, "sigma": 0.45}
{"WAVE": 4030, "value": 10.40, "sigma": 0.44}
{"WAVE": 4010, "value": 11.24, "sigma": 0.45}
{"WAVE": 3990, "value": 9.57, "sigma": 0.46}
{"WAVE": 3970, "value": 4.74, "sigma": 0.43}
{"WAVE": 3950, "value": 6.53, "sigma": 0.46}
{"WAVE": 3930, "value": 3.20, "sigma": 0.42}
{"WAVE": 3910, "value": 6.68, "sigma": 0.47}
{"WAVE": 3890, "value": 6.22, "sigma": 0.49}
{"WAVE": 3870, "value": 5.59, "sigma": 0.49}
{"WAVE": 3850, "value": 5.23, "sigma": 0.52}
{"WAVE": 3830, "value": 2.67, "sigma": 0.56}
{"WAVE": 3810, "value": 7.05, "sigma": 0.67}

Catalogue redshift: 0.00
